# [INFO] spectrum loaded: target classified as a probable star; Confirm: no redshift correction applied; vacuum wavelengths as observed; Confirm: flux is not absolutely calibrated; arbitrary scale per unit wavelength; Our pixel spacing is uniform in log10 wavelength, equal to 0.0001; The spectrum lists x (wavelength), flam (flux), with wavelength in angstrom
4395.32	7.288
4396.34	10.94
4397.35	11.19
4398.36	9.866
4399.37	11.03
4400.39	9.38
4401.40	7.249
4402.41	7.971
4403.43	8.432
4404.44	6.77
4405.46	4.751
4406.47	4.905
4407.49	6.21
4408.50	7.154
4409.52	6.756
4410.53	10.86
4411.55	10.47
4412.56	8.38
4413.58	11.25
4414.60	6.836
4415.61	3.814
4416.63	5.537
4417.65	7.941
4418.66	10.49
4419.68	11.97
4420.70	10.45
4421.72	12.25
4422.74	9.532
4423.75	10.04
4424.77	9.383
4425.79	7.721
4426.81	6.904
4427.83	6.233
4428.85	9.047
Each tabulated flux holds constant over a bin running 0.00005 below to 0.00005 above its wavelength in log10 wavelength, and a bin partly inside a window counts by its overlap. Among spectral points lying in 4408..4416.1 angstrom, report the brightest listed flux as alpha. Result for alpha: 11.25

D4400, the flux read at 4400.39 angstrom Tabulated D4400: 9.38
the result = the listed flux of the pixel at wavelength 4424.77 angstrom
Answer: 9.383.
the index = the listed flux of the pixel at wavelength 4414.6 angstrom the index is 6.836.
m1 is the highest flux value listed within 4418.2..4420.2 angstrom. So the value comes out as 11.97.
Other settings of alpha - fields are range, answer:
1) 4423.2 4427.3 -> 10.04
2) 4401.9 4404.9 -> 8.432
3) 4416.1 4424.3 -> 12.25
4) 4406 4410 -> 7.154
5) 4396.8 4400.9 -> 11.19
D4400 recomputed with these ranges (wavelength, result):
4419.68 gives 11.97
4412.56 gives 8.38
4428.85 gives 9.047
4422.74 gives 9.532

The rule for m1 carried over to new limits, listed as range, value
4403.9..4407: 6.77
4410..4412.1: 10.86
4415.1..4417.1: 5.537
